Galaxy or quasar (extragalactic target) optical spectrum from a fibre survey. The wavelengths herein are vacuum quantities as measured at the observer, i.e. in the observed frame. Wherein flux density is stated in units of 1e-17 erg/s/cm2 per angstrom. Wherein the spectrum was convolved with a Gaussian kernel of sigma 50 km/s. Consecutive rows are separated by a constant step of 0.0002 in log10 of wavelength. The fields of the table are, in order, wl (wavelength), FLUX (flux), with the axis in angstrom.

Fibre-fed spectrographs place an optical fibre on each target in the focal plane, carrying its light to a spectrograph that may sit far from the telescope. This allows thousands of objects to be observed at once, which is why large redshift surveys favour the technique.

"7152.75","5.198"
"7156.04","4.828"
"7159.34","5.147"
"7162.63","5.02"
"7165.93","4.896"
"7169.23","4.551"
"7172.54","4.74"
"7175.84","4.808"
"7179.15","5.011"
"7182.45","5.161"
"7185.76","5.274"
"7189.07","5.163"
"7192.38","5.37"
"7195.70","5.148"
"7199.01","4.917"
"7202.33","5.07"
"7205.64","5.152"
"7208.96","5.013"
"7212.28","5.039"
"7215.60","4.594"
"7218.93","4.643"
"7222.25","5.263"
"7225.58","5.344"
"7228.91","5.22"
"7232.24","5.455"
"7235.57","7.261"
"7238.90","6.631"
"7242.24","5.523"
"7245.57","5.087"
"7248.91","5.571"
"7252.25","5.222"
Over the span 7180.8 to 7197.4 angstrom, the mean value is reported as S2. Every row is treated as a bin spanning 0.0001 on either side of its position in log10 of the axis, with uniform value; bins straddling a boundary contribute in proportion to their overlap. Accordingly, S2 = 5.22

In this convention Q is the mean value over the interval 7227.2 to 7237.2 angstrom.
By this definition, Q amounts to 5.97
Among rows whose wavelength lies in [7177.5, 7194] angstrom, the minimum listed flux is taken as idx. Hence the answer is 5.011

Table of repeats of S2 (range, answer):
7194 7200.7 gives 5.03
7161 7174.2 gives 4.8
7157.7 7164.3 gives 5.09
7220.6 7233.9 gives 5.32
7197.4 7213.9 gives 5.04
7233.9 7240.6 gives 6.94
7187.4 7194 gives 5.27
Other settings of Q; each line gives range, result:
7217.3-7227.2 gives 5.08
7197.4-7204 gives 5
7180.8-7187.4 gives 5.22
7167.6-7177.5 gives 4.7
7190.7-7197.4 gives 5.26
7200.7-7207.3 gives 5.12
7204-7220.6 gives 4.89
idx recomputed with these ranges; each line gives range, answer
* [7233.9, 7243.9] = 5.523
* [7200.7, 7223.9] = 4.594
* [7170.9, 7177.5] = 4.74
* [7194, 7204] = 4.917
